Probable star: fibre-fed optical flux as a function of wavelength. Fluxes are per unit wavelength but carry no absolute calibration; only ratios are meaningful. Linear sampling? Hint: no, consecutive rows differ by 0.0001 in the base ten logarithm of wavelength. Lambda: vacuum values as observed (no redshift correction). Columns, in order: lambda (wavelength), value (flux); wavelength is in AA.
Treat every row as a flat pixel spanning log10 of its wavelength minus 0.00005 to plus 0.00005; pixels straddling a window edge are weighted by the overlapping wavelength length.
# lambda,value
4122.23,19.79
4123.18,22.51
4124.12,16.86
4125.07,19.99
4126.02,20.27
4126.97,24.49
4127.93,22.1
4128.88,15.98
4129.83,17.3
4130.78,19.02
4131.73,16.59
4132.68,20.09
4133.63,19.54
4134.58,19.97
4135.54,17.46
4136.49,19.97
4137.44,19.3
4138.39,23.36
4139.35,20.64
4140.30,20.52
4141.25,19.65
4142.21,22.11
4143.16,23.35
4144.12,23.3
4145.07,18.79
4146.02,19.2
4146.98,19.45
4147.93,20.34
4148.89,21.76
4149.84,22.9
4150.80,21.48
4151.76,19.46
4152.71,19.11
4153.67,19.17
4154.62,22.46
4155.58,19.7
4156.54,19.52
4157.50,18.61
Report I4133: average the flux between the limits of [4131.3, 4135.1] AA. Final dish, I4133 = 19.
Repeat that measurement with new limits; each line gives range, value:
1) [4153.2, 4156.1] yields 20.4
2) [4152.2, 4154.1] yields 19.2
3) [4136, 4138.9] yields 20.9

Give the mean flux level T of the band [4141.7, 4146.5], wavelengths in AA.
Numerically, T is 21.3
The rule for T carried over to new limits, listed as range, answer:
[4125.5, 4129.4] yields 20.6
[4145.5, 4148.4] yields 19.7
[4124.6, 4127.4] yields 21.5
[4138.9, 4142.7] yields 20.8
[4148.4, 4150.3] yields 22.3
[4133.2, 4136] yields 18.9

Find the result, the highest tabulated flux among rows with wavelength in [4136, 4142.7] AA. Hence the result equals 23.36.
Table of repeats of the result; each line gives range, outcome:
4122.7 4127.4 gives 24.49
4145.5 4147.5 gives 19.45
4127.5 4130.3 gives 22.1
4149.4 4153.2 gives 22.9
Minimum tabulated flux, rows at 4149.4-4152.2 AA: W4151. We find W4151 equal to 19.46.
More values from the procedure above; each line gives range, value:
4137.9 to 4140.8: 20.52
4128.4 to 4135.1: 15.98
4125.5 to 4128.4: 20.27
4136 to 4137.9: 19.3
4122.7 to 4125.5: 16.86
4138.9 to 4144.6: 19.65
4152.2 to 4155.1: 19.11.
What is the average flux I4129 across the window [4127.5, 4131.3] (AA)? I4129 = 18.6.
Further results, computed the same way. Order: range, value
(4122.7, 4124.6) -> 19.8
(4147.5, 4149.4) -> 21.1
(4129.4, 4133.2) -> 18.3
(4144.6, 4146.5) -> 19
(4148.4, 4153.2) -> 20.9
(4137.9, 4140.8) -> 21.5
